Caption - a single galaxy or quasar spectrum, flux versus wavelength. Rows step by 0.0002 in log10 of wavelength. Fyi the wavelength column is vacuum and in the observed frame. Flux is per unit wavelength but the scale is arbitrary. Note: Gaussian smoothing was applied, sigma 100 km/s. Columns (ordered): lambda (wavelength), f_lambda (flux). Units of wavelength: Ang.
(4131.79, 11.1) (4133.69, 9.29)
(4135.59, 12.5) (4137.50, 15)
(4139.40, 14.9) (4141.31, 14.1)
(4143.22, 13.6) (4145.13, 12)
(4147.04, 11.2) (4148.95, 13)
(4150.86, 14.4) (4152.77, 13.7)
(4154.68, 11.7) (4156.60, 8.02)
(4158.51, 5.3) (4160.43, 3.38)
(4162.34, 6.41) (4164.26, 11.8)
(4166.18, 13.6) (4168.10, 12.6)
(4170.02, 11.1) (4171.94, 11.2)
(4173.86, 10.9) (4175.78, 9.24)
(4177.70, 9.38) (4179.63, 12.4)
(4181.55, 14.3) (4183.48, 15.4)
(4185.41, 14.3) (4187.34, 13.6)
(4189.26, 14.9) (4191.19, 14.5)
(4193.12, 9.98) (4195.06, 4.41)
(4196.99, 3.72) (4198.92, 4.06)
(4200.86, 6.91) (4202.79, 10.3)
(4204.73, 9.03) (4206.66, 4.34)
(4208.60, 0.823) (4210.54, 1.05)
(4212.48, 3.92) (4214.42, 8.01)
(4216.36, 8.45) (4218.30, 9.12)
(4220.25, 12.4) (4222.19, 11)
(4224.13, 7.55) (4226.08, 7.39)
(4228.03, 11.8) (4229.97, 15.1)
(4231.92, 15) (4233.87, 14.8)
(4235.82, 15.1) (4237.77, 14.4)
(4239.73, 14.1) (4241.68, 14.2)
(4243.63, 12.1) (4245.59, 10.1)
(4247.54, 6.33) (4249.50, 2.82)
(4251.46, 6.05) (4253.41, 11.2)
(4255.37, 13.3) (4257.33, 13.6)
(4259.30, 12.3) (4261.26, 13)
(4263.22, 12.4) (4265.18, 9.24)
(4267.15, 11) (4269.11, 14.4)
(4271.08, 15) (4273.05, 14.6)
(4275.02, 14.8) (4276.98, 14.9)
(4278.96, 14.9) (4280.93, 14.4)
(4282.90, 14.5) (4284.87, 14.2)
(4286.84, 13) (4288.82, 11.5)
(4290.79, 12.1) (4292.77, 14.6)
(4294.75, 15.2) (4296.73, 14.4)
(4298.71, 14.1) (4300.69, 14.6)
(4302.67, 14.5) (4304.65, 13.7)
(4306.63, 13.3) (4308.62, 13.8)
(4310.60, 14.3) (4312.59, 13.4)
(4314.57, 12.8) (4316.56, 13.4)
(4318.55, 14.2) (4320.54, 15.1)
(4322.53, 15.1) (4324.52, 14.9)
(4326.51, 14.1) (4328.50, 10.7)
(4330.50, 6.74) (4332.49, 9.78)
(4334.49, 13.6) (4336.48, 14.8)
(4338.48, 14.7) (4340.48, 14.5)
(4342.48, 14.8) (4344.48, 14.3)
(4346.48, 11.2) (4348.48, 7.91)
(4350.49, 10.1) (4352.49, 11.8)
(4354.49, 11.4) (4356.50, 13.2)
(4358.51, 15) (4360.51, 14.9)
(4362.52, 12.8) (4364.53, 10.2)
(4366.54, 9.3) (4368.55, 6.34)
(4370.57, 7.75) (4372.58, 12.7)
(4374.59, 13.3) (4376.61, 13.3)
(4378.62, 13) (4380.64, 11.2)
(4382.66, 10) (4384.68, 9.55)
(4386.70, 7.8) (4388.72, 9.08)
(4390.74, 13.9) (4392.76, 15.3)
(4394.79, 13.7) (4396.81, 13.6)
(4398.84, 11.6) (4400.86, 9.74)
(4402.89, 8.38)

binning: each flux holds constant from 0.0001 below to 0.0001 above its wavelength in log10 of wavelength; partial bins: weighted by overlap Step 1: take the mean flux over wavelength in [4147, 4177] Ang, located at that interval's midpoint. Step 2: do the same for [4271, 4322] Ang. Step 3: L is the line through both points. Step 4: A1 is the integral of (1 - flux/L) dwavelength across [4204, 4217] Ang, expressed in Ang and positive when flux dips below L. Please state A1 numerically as 7.5 Ang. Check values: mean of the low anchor 10.4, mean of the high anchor 14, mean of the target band 4.93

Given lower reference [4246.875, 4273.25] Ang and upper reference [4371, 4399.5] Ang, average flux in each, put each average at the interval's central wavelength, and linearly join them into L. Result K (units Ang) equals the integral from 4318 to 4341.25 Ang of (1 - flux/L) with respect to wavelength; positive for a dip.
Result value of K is -3.27 Ang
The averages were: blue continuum 11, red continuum 11.9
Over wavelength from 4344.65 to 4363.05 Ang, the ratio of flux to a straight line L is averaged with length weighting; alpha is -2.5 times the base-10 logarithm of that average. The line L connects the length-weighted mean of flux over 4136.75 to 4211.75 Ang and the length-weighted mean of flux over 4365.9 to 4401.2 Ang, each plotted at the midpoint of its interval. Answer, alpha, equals -0.10 mag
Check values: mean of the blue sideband 10.2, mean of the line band 12.1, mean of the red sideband 11.2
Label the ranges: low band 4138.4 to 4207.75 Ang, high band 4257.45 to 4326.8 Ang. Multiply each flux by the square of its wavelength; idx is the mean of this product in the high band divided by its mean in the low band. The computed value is 1.37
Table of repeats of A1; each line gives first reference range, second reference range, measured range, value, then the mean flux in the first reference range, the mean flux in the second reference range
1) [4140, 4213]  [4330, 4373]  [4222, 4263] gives -3.52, 9.91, 11.8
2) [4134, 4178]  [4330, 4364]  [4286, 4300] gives -1.65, 11.3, 12.5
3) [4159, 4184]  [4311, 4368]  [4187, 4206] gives 3.59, 10.7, 12.6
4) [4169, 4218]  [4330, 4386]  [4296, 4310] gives -4.16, 9.05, 11.7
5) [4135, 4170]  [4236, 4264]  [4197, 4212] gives 8.29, 11.5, 11.2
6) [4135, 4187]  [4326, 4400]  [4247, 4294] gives -2.27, 11.7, 11.8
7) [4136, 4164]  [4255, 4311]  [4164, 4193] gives -1.99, 11.2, 13.6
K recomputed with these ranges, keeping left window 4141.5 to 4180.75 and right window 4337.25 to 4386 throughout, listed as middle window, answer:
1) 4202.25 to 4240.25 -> 5.1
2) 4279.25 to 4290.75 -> -2.1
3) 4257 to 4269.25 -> -0.8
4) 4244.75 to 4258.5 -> 2.7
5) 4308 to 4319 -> -2.0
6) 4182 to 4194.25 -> -3.0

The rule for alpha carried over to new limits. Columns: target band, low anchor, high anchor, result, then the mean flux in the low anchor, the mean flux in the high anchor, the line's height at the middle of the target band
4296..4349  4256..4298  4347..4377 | -0.08 mag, 13.5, 11.3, 12.3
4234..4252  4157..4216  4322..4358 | -0.07 mag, 9.01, 12.4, 10.3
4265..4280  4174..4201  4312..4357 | -0.17 mag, 10.6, 12.7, 11.8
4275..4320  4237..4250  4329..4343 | -0.18 mag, 10.8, 12.6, 11.8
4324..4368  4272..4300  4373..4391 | 0.00 mag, 14.1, 11.2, 12.3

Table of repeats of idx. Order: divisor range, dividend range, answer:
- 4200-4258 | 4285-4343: 1.45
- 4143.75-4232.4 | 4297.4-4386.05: 1.37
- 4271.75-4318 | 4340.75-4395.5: 0.86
